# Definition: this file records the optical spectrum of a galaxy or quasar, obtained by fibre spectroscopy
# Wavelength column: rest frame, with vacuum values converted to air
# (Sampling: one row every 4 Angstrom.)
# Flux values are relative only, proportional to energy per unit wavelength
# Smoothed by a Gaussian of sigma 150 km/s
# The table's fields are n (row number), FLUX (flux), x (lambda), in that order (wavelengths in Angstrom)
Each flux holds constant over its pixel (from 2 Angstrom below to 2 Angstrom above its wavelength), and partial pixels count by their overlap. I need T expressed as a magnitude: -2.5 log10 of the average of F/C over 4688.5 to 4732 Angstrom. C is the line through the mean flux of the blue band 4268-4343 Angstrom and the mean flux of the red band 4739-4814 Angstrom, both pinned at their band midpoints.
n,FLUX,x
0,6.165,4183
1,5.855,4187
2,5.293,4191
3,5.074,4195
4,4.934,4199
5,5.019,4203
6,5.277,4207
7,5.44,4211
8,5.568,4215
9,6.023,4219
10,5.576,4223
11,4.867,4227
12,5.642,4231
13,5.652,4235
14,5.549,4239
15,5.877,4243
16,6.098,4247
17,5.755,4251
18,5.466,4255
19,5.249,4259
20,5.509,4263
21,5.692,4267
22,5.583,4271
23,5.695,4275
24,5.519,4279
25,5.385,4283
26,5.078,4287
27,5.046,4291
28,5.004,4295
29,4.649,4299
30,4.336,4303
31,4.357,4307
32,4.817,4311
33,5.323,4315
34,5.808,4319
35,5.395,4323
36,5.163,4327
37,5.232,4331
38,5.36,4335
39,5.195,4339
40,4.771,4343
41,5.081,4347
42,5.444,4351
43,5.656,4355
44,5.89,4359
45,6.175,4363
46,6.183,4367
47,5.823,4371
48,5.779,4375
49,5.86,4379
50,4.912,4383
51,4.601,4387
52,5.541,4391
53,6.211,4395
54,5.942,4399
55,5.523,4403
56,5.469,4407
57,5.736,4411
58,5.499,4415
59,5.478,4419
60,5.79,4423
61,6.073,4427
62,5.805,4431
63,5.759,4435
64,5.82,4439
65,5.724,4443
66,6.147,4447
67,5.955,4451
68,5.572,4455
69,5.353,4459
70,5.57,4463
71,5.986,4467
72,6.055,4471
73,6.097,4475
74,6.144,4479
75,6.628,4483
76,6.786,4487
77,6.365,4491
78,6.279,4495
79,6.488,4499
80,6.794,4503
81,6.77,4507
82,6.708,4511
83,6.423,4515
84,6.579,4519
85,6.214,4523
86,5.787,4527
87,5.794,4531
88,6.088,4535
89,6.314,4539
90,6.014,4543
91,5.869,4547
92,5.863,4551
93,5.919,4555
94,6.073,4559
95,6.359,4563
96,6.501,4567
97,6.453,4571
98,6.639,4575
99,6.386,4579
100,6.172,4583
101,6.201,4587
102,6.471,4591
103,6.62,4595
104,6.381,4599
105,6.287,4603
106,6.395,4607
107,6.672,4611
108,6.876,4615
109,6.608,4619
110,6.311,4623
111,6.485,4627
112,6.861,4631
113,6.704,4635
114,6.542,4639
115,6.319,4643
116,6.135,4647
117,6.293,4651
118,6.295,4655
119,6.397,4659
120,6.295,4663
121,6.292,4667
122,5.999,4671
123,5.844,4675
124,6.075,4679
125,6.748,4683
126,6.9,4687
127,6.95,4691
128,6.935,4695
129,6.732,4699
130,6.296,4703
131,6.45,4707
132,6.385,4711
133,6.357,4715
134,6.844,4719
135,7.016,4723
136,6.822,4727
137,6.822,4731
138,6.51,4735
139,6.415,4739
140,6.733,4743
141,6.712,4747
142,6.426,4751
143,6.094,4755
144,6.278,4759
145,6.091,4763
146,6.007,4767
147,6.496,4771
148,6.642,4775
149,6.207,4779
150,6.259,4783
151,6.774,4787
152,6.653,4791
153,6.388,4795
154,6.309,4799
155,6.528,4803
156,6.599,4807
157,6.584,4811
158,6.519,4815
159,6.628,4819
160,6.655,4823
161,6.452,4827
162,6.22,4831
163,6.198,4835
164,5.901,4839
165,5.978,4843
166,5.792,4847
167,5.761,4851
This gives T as -0.07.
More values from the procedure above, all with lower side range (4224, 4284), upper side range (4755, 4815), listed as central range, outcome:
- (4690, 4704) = -0.08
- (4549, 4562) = 0.01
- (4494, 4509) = -0.11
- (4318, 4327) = 0.04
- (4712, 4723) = -0.06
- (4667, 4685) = 0.01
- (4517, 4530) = -0.03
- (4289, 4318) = 0.17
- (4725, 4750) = -0.05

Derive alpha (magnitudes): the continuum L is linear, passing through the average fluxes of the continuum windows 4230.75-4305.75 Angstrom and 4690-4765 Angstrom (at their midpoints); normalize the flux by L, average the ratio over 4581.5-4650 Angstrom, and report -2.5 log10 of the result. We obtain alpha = -0.033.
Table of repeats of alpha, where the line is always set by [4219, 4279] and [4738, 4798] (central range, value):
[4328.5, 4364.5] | 0.07 mag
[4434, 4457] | 0.01 mag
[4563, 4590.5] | -0.05 mag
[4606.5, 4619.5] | -0.08 mag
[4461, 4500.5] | -0.05 mag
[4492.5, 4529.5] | -0.08 mag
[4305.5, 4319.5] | 0.14 mag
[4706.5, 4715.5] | -0.01 mag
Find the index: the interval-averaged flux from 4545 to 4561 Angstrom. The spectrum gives 5.93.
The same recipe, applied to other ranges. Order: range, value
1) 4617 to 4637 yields 6.59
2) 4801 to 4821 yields 6.57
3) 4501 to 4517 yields 6.67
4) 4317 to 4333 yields 5.4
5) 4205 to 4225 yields 5.58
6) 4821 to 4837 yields 6.38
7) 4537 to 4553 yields 6.01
